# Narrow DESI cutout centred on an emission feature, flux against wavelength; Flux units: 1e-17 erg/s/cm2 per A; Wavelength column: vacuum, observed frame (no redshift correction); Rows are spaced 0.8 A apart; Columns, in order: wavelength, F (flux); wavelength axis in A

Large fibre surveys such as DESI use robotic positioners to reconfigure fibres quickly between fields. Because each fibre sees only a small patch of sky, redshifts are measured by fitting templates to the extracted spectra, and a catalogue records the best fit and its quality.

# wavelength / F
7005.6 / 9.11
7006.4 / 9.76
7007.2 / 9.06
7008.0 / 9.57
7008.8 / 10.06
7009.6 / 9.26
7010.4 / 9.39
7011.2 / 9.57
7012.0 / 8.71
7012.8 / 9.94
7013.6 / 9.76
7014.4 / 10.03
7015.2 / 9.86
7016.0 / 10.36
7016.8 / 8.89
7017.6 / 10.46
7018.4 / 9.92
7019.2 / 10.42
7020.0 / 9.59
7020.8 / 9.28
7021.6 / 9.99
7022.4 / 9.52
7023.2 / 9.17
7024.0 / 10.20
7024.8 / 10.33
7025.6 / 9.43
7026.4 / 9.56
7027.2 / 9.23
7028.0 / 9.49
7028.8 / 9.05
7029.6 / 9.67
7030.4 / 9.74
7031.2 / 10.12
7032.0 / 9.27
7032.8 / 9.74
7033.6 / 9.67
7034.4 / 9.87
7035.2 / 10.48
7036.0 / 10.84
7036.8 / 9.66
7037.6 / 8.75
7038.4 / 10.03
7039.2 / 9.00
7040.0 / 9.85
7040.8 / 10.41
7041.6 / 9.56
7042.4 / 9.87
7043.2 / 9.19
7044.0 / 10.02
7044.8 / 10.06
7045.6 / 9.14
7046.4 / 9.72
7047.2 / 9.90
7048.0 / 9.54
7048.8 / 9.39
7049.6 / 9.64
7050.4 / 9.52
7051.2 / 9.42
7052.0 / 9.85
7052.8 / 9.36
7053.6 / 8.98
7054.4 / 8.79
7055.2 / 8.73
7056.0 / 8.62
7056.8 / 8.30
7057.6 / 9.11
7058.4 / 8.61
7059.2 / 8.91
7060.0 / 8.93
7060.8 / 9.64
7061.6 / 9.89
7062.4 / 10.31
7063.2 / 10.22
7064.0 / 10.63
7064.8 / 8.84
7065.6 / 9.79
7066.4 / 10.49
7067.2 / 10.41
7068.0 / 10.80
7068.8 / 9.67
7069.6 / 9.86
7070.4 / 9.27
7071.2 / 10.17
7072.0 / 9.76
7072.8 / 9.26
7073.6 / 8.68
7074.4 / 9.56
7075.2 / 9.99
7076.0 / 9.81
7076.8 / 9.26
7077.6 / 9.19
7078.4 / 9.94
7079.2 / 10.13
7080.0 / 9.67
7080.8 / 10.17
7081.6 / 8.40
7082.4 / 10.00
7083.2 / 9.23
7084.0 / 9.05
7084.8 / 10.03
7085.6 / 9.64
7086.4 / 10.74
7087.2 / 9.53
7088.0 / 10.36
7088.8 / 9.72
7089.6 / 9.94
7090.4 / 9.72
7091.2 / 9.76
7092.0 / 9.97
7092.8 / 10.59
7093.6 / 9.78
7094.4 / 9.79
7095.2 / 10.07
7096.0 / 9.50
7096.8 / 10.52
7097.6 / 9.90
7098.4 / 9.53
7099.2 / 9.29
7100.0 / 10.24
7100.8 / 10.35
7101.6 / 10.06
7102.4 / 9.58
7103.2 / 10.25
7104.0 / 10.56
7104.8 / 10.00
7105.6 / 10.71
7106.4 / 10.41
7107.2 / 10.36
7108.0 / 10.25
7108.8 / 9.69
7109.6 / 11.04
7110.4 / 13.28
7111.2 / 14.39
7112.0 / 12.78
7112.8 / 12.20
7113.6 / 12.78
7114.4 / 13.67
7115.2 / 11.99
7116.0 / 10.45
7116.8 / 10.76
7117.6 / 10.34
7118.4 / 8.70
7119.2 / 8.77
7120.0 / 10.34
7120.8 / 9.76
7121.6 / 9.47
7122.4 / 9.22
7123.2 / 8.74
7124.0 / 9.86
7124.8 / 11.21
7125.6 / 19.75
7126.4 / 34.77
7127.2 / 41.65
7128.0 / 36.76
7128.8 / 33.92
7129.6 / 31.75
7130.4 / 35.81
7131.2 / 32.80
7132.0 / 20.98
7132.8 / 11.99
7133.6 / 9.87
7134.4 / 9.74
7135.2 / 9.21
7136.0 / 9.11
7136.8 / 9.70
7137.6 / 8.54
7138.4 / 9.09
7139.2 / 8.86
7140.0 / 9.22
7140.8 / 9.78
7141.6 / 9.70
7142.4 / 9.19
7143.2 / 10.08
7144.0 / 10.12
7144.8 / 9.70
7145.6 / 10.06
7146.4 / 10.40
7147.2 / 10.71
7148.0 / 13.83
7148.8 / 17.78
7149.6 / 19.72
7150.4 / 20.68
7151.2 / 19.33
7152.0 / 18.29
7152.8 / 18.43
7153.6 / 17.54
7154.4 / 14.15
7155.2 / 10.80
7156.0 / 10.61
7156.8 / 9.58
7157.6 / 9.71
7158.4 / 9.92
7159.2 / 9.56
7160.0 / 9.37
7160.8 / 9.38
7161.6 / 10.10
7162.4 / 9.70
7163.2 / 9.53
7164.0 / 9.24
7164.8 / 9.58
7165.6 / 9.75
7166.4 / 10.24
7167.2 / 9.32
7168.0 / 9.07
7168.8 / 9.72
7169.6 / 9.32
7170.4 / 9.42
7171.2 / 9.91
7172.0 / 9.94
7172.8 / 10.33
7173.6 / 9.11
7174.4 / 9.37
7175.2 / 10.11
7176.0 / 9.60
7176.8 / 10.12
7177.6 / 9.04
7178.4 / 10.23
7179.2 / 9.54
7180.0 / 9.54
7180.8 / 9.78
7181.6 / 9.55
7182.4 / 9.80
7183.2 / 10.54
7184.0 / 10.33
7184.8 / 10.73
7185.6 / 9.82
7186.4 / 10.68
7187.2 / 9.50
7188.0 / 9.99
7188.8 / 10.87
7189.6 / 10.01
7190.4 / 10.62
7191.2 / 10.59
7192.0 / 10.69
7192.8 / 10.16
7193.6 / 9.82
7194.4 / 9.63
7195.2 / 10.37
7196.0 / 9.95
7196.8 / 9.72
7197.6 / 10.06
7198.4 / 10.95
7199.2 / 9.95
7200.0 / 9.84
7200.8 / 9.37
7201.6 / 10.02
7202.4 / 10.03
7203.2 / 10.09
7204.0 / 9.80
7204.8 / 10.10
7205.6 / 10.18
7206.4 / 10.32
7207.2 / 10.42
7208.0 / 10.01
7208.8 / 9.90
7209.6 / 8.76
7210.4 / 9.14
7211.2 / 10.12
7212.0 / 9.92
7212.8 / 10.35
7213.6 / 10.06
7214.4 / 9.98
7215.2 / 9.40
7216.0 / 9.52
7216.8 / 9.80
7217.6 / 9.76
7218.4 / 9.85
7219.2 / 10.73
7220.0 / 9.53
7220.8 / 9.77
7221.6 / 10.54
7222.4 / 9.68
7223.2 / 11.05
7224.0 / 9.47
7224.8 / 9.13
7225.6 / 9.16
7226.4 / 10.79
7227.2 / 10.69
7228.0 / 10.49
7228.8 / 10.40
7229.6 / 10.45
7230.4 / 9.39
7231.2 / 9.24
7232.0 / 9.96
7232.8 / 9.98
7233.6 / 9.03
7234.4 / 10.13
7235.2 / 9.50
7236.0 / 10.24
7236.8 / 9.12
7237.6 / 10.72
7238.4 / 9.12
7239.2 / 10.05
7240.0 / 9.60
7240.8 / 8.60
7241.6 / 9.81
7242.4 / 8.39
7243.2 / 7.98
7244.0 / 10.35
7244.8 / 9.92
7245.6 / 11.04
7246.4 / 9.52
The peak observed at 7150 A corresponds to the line [N II] 6583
